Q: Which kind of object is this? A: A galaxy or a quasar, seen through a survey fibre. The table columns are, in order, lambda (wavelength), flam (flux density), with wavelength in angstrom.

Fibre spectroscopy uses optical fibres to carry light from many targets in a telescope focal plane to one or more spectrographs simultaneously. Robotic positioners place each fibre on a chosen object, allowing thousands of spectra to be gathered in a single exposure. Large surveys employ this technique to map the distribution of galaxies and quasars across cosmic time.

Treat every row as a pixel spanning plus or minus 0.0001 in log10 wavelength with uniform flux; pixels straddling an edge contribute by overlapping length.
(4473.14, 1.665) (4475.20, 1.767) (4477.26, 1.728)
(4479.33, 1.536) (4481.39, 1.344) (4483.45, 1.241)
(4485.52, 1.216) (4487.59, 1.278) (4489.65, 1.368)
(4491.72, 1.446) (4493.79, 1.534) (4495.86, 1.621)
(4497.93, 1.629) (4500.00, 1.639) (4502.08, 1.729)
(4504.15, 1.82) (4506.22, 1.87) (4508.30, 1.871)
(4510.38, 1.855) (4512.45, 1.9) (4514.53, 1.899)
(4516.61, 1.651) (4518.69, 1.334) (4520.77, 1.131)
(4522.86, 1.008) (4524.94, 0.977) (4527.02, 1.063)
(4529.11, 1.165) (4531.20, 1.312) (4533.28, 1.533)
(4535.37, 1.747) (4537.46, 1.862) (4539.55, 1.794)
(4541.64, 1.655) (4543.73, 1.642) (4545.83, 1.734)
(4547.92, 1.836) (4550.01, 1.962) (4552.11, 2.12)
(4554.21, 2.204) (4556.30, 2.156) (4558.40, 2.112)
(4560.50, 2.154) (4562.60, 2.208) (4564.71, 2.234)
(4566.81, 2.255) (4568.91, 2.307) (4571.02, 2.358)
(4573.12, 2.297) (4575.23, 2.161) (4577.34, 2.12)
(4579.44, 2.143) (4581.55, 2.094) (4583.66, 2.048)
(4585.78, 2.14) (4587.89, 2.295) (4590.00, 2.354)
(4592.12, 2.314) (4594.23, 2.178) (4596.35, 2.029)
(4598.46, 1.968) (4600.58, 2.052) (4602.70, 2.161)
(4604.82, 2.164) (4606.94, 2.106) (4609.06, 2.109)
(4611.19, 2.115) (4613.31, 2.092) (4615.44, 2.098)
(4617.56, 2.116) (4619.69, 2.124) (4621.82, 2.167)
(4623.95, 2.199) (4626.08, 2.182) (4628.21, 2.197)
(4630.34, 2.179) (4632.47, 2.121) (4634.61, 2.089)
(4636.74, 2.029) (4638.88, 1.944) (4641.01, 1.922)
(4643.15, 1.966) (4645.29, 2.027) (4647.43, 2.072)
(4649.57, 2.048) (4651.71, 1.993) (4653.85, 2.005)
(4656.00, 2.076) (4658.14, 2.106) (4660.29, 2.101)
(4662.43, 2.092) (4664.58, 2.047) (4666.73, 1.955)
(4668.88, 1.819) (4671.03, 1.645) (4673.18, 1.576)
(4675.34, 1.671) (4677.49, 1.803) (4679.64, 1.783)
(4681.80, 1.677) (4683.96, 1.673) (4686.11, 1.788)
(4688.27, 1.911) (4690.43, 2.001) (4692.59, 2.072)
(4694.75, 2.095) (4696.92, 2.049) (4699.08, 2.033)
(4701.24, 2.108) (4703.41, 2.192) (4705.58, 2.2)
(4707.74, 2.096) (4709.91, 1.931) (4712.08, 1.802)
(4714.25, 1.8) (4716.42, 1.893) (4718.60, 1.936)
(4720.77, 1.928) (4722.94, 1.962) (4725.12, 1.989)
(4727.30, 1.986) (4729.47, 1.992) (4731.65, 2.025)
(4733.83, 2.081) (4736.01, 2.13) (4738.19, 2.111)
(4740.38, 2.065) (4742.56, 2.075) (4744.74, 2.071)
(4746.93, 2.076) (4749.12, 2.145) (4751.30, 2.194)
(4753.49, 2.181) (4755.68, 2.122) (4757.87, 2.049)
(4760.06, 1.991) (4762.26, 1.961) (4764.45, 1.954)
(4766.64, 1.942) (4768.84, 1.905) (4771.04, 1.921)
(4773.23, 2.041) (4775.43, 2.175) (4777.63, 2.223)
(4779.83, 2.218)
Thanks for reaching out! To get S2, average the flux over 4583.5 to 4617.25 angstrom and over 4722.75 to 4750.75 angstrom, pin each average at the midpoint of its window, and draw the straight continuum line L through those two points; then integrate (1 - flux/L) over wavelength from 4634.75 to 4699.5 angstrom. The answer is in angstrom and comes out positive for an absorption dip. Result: 5.2 angstrom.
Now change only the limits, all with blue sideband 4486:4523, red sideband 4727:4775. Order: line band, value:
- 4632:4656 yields -2.16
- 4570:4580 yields -2.86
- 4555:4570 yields -4.41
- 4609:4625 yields -2.89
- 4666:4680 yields 1.19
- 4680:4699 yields 0.26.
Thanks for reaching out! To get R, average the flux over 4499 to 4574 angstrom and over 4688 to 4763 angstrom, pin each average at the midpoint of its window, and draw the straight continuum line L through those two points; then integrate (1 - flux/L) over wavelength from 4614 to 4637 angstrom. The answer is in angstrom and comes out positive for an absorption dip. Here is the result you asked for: -2.8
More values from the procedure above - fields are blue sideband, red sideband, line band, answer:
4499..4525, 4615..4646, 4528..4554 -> 0.33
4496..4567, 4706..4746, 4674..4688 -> 1.41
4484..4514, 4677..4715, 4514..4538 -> 4.32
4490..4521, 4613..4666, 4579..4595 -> -2.33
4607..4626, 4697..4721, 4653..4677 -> 1.71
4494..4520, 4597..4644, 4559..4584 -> -3.45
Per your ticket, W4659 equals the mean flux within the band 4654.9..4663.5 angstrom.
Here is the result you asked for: 2.09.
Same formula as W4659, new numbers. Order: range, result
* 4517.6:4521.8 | 1.24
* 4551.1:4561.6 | 2.15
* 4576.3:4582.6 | 2.12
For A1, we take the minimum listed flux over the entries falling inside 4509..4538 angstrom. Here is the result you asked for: 0.977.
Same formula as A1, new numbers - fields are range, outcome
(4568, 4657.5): 1.922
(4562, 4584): 2.048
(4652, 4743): 1.576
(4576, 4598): 2.029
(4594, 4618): 1.968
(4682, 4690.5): 1.673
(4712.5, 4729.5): 1.8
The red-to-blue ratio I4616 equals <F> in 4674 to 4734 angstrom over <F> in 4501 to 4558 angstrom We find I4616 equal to 1.2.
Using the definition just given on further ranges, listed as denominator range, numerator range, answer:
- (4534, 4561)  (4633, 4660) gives 1.06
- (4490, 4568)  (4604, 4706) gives 1.17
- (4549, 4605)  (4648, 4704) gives 0.89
